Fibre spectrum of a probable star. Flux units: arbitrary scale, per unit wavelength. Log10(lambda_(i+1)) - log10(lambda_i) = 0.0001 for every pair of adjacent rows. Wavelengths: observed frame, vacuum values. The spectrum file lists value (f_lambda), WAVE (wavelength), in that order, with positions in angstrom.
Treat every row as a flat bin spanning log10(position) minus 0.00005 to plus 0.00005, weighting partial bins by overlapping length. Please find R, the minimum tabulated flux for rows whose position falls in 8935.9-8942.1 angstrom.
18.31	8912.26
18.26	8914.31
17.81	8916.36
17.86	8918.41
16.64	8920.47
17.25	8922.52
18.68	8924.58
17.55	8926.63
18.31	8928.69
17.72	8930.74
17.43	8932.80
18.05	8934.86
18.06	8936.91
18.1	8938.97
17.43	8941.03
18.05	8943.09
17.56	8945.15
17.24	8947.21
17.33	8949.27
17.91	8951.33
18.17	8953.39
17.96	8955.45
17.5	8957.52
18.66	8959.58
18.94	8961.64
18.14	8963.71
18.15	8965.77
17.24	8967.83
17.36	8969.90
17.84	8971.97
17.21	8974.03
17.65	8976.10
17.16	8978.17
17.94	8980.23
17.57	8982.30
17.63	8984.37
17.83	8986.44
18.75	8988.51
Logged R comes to 17.43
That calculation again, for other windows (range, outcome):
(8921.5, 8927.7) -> 17.25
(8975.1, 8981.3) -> 17.16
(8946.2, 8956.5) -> 17.24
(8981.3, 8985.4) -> 17.57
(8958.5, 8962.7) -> 18.66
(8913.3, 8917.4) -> 17.81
